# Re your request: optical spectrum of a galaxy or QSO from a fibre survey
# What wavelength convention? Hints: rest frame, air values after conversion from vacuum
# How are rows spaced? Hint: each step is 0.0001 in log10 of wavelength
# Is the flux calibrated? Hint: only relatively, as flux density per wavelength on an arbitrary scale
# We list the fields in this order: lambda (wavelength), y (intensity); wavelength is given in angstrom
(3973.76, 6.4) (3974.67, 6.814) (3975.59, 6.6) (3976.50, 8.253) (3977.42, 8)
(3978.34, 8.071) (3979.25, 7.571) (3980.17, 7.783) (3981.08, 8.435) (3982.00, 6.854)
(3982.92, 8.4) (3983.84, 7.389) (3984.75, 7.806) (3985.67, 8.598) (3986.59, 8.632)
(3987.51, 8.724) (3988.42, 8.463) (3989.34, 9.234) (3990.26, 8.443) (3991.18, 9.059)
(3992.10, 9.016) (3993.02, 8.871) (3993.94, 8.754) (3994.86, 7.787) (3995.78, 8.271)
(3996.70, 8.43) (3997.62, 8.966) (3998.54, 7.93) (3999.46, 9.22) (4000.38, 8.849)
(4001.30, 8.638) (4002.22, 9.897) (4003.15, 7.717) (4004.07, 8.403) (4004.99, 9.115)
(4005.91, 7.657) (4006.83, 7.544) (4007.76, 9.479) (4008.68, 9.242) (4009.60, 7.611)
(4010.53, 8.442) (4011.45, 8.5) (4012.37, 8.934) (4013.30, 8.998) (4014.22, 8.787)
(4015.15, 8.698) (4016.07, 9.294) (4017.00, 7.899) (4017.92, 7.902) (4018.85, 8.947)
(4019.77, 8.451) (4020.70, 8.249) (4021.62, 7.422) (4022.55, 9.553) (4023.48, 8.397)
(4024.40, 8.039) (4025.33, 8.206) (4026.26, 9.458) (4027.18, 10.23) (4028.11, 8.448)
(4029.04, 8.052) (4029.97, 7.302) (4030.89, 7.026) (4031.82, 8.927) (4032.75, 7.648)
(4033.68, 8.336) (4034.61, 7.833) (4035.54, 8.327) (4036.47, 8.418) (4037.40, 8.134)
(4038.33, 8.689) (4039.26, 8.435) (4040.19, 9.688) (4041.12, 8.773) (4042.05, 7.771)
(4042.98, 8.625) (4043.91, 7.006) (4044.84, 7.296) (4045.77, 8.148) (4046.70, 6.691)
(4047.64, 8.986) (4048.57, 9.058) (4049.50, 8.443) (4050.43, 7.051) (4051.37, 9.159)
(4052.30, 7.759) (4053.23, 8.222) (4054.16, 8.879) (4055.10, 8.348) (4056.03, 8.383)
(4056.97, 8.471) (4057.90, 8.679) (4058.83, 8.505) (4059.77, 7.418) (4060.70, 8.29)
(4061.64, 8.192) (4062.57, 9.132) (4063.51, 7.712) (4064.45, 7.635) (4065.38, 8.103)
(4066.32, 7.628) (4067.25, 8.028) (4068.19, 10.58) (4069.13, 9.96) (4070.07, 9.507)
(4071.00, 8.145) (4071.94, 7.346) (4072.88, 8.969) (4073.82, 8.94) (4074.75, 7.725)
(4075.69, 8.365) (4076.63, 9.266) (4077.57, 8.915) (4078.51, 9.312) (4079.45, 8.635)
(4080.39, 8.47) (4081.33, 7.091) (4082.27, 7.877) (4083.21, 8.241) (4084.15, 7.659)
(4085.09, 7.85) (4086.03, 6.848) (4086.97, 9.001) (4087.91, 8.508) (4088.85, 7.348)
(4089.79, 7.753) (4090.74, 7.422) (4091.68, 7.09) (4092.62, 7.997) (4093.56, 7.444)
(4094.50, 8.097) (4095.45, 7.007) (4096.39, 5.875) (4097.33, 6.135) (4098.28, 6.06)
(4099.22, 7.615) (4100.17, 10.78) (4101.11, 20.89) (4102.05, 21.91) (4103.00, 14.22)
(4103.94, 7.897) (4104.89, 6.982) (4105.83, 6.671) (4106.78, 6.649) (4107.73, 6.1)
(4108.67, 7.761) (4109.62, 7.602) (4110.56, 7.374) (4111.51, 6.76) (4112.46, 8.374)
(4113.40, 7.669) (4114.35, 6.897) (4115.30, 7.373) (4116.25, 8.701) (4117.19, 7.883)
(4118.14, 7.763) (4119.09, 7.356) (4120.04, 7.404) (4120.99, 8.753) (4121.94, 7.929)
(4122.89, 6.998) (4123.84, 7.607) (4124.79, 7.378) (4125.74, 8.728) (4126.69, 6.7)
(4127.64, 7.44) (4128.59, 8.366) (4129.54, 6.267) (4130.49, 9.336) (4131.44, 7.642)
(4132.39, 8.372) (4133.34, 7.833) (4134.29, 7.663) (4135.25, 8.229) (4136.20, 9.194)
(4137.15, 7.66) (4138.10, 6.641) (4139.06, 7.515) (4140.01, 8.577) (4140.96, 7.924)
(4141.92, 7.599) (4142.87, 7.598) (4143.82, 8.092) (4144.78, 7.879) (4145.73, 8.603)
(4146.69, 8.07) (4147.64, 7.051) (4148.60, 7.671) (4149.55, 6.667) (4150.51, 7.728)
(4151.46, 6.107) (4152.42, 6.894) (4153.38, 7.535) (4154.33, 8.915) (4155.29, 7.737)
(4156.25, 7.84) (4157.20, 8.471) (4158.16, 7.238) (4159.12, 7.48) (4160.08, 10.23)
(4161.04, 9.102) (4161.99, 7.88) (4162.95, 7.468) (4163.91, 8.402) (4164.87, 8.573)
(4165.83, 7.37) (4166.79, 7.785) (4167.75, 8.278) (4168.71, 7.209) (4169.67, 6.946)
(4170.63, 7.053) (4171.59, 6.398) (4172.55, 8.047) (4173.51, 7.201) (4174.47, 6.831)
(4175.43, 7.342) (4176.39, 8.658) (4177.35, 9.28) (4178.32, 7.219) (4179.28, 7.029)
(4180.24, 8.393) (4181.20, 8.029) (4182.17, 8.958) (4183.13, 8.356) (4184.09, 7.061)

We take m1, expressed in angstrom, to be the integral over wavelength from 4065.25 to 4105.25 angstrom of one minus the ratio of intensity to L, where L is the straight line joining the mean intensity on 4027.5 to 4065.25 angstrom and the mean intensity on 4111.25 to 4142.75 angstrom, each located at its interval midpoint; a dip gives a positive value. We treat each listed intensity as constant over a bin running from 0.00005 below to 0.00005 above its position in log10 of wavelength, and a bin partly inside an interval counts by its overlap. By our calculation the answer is -4.2 angstrom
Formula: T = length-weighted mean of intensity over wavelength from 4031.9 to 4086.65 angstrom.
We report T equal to 8.31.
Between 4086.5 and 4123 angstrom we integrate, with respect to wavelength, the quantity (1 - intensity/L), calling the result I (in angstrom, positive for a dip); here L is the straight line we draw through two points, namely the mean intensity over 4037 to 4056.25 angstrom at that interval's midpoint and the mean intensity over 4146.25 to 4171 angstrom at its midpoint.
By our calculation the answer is -1.9 angstrom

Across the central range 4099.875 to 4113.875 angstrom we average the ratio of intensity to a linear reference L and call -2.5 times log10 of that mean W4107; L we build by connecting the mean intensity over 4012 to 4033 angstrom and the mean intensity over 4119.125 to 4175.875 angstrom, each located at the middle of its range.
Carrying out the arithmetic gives -0.22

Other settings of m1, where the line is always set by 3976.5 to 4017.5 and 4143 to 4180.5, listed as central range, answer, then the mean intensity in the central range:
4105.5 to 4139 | 1.2 angstrom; 7.63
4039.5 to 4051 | 0.2 angstrom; 8.14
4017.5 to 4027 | -0.2 angstrom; 8.52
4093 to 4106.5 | -2.9 angstrom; 9.77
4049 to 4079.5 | -1.1 angstrom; 8.47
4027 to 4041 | -0.1 angstrom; 8.33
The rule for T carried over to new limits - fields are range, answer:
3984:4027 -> 8.58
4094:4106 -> 10.1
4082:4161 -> 8.09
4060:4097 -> 8.14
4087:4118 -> 8.53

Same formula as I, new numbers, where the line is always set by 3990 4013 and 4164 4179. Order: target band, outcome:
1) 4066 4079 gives -0.93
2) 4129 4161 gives -0.29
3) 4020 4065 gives 0.43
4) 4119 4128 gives 0.29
